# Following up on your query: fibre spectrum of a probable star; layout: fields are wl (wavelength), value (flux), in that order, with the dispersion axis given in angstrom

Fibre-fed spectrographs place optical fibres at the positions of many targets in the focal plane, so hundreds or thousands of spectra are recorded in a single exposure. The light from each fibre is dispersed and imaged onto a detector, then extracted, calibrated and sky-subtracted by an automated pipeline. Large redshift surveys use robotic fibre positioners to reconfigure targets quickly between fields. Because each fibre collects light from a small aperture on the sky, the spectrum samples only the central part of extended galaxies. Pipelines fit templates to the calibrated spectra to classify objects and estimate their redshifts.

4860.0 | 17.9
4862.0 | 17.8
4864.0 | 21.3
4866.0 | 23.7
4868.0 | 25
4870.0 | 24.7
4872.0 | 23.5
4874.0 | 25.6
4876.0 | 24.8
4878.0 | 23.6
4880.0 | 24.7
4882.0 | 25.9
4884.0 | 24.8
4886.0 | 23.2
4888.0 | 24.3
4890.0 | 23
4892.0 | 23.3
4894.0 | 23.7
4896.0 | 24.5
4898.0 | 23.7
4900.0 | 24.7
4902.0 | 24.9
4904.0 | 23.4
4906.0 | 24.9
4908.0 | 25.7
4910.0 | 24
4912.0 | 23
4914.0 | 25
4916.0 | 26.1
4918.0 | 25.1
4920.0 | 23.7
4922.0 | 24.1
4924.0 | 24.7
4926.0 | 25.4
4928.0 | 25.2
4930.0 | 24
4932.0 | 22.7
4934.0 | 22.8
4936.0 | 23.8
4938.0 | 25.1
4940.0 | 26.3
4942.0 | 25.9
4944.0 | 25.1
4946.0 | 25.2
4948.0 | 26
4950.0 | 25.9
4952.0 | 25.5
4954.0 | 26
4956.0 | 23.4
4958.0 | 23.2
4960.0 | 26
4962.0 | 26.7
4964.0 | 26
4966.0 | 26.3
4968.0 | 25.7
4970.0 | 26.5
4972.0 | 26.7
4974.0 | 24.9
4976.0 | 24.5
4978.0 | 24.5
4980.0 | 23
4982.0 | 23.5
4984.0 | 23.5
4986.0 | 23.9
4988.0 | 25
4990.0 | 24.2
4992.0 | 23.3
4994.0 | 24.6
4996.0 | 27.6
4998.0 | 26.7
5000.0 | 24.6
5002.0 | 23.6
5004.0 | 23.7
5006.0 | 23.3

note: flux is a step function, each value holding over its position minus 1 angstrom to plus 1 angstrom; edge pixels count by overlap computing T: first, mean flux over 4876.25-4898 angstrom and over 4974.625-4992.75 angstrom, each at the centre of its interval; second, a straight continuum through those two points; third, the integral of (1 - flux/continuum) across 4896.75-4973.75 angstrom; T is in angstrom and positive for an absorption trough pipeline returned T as -2.96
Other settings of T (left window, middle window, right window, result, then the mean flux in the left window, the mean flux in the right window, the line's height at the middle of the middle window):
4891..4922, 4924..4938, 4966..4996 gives 0.2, 24.4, 24.7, 24.5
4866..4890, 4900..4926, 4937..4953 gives 0.5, 24.5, 25.6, 25.1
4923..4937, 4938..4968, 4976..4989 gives -1.9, 24.1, 23.9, 24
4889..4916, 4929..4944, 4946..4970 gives 0.4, 24.2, 25.5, 25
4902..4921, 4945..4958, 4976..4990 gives -0.5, 24.6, 24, 24.2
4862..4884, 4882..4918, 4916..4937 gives -0.3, 24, 24.2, 24.1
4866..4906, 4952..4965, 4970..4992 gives -0.5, 24.3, 24.4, 24.4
